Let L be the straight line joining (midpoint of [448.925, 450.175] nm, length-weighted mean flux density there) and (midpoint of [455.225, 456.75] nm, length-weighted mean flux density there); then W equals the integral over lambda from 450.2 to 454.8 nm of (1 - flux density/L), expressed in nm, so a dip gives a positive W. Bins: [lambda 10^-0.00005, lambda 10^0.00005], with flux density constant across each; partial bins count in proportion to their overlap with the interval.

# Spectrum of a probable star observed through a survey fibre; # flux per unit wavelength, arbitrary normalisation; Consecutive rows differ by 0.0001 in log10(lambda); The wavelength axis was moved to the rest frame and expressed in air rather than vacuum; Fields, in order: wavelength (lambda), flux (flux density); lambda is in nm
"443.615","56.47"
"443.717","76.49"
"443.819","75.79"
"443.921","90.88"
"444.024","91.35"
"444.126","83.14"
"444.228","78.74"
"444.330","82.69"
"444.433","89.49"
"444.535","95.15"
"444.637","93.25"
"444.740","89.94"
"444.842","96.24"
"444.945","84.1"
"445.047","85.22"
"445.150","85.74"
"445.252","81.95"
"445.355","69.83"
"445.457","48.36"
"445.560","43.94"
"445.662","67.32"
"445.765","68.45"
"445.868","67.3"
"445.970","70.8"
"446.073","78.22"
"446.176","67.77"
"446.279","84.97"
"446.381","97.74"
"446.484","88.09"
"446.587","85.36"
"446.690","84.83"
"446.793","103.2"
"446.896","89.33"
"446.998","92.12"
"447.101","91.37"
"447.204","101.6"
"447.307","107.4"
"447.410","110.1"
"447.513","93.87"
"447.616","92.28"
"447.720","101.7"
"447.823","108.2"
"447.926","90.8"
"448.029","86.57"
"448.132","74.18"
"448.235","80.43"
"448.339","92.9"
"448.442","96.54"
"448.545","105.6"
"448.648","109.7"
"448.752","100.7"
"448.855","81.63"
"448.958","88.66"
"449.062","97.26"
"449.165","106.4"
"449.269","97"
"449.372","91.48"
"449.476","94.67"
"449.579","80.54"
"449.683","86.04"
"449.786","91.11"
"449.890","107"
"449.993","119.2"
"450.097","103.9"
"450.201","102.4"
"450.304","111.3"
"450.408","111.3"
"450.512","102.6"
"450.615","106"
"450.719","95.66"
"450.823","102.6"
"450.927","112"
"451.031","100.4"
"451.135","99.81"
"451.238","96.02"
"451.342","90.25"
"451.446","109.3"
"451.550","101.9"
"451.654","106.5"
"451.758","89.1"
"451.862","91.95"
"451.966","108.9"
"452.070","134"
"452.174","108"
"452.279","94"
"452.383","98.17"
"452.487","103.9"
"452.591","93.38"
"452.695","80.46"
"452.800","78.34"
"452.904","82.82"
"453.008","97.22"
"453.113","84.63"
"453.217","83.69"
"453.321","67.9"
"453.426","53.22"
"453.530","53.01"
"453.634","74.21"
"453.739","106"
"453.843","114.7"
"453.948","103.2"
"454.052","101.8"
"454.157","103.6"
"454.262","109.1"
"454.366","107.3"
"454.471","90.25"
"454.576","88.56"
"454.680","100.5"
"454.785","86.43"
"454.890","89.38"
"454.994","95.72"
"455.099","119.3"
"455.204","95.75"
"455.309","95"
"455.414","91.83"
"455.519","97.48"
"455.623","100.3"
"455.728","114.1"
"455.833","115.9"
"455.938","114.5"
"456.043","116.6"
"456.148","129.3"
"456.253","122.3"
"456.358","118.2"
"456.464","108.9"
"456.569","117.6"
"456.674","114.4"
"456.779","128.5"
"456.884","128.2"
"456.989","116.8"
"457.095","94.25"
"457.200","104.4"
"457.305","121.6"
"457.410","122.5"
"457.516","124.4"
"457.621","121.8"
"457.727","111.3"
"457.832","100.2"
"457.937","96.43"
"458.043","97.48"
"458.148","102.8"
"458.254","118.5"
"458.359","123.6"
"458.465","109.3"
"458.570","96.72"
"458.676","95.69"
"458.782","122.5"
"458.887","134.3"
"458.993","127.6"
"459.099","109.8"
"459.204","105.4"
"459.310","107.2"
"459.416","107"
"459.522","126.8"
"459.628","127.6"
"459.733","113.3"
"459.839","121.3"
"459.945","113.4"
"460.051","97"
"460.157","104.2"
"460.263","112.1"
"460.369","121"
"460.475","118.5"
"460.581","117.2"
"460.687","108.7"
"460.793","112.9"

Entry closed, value 0.31 nm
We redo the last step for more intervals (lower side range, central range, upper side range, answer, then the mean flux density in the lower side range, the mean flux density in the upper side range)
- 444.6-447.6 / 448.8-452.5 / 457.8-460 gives -0.26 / 83.8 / 112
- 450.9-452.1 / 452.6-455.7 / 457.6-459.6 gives 0.42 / 103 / 111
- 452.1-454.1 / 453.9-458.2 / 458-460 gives -0.28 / 88.8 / 114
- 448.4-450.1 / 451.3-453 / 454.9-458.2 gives 0.07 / 97.3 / 111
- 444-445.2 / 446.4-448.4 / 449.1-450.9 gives 0.02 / 87.9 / 101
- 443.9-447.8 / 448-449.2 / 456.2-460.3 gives -0.02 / 85.2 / 113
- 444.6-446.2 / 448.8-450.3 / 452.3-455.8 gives -0.24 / 74.8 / 92.9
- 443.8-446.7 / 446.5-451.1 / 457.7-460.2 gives -0.48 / 80.2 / 111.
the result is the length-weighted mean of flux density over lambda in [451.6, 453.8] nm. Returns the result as 90.1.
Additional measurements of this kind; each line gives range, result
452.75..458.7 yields 103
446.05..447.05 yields 87.4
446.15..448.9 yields 93.6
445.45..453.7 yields 92.2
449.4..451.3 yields 101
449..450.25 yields 97.9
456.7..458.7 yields 112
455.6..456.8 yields 117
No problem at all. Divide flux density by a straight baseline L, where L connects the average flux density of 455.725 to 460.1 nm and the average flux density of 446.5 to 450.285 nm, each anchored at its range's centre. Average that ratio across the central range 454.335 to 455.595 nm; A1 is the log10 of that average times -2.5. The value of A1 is 0.129 mag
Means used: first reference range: 95.8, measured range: 96.4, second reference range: 114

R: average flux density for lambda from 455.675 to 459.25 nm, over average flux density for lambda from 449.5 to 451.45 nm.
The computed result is 1.1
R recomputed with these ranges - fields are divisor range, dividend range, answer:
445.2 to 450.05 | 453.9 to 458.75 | 1.21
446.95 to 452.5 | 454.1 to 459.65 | 1.11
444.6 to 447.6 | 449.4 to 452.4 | 1.22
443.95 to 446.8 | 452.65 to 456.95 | 1.24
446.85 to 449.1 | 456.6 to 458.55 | 1.19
